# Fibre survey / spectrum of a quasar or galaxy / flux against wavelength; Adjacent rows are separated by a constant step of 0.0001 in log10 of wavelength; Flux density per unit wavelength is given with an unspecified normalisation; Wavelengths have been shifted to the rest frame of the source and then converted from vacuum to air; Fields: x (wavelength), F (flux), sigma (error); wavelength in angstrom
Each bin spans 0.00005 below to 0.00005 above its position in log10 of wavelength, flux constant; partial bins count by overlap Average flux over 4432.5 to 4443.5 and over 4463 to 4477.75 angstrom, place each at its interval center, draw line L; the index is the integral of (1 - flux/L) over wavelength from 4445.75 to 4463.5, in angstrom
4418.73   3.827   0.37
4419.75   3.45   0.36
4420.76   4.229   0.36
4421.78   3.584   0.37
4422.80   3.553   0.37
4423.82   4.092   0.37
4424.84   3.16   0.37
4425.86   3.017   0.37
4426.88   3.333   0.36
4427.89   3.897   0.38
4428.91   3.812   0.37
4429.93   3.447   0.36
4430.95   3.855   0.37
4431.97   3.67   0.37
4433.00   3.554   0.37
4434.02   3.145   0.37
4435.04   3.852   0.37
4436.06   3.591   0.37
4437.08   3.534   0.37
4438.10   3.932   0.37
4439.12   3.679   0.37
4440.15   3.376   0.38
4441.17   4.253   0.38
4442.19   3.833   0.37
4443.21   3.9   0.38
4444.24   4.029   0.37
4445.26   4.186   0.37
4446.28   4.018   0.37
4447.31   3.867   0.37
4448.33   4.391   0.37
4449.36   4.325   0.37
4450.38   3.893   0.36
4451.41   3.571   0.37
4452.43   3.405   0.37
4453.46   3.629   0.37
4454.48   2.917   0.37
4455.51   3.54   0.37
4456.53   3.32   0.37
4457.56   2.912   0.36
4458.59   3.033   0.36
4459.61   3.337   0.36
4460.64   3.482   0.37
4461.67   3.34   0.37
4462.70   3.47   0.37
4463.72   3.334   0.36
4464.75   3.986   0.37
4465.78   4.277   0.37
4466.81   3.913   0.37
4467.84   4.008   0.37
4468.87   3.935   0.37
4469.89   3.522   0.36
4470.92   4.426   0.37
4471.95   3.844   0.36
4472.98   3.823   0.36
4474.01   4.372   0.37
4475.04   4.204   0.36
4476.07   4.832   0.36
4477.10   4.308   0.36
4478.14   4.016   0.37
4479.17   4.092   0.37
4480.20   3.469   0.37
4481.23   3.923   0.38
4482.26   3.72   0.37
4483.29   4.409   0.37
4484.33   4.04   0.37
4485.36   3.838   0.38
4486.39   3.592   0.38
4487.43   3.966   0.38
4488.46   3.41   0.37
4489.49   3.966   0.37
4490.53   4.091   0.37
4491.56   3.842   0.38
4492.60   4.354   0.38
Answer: 1.5 angstrom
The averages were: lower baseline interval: 3.69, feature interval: 3.55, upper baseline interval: 4.05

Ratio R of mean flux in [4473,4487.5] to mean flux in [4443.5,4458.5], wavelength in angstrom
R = 1.10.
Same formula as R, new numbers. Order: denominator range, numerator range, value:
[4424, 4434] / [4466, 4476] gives 1.15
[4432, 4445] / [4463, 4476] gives 1.07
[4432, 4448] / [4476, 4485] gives 1.07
